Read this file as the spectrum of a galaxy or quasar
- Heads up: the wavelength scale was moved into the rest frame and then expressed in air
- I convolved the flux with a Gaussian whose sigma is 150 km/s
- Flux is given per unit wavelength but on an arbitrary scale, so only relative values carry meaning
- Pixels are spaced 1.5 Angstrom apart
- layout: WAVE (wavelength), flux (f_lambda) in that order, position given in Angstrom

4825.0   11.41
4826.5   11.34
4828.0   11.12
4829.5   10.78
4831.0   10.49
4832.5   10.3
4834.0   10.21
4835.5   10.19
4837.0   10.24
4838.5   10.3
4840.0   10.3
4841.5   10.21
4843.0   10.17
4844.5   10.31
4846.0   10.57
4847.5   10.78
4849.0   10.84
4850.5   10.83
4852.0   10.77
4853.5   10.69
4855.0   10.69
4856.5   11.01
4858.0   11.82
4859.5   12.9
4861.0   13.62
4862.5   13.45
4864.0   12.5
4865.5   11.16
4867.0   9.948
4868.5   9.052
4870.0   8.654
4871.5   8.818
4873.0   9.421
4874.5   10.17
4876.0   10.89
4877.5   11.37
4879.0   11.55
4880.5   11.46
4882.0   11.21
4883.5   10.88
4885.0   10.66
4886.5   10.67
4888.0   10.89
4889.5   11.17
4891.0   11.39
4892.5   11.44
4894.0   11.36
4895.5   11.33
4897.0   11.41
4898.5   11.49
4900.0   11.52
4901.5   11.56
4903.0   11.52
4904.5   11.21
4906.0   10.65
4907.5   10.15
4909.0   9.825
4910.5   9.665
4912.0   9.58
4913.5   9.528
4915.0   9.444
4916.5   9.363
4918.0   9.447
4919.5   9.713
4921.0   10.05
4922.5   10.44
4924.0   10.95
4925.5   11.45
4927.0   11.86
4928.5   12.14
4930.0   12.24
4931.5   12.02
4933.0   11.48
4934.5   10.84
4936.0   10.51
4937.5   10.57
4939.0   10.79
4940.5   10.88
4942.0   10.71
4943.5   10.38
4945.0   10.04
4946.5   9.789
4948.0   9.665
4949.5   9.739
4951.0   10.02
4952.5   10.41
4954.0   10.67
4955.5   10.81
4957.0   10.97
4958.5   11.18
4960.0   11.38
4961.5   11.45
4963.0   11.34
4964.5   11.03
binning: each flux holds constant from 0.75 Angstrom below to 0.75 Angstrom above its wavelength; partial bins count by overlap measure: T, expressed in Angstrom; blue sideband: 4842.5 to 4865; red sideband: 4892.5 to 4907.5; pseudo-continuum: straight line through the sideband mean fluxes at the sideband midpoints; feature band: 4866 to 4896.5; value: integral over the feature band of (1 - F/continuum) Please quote 1.90 Angstrom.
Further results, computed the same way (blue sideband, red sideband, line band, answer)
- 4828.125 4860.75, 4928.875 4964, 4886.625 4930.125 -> 0.04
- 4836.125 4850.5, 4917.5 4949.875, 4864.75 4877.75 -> 0.79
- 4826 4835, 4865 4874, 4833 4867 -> -3.36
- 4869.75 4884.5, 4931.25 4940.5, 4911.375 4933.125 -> 0.47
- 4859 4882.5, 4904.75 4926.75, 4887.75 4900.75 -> -1.03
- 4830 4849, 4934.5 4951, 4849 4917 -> -3.41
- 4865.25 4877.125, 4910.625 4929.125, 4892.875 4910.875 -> -1.64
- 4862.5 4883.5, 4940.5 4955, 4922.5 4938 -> -1.62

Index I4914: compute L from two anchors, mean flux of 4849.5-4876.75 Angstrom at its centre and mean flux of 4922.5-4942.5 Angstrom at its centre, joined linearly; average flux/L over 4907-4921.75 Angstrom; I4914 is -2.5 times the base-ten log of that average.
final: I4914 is 0.16 mag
